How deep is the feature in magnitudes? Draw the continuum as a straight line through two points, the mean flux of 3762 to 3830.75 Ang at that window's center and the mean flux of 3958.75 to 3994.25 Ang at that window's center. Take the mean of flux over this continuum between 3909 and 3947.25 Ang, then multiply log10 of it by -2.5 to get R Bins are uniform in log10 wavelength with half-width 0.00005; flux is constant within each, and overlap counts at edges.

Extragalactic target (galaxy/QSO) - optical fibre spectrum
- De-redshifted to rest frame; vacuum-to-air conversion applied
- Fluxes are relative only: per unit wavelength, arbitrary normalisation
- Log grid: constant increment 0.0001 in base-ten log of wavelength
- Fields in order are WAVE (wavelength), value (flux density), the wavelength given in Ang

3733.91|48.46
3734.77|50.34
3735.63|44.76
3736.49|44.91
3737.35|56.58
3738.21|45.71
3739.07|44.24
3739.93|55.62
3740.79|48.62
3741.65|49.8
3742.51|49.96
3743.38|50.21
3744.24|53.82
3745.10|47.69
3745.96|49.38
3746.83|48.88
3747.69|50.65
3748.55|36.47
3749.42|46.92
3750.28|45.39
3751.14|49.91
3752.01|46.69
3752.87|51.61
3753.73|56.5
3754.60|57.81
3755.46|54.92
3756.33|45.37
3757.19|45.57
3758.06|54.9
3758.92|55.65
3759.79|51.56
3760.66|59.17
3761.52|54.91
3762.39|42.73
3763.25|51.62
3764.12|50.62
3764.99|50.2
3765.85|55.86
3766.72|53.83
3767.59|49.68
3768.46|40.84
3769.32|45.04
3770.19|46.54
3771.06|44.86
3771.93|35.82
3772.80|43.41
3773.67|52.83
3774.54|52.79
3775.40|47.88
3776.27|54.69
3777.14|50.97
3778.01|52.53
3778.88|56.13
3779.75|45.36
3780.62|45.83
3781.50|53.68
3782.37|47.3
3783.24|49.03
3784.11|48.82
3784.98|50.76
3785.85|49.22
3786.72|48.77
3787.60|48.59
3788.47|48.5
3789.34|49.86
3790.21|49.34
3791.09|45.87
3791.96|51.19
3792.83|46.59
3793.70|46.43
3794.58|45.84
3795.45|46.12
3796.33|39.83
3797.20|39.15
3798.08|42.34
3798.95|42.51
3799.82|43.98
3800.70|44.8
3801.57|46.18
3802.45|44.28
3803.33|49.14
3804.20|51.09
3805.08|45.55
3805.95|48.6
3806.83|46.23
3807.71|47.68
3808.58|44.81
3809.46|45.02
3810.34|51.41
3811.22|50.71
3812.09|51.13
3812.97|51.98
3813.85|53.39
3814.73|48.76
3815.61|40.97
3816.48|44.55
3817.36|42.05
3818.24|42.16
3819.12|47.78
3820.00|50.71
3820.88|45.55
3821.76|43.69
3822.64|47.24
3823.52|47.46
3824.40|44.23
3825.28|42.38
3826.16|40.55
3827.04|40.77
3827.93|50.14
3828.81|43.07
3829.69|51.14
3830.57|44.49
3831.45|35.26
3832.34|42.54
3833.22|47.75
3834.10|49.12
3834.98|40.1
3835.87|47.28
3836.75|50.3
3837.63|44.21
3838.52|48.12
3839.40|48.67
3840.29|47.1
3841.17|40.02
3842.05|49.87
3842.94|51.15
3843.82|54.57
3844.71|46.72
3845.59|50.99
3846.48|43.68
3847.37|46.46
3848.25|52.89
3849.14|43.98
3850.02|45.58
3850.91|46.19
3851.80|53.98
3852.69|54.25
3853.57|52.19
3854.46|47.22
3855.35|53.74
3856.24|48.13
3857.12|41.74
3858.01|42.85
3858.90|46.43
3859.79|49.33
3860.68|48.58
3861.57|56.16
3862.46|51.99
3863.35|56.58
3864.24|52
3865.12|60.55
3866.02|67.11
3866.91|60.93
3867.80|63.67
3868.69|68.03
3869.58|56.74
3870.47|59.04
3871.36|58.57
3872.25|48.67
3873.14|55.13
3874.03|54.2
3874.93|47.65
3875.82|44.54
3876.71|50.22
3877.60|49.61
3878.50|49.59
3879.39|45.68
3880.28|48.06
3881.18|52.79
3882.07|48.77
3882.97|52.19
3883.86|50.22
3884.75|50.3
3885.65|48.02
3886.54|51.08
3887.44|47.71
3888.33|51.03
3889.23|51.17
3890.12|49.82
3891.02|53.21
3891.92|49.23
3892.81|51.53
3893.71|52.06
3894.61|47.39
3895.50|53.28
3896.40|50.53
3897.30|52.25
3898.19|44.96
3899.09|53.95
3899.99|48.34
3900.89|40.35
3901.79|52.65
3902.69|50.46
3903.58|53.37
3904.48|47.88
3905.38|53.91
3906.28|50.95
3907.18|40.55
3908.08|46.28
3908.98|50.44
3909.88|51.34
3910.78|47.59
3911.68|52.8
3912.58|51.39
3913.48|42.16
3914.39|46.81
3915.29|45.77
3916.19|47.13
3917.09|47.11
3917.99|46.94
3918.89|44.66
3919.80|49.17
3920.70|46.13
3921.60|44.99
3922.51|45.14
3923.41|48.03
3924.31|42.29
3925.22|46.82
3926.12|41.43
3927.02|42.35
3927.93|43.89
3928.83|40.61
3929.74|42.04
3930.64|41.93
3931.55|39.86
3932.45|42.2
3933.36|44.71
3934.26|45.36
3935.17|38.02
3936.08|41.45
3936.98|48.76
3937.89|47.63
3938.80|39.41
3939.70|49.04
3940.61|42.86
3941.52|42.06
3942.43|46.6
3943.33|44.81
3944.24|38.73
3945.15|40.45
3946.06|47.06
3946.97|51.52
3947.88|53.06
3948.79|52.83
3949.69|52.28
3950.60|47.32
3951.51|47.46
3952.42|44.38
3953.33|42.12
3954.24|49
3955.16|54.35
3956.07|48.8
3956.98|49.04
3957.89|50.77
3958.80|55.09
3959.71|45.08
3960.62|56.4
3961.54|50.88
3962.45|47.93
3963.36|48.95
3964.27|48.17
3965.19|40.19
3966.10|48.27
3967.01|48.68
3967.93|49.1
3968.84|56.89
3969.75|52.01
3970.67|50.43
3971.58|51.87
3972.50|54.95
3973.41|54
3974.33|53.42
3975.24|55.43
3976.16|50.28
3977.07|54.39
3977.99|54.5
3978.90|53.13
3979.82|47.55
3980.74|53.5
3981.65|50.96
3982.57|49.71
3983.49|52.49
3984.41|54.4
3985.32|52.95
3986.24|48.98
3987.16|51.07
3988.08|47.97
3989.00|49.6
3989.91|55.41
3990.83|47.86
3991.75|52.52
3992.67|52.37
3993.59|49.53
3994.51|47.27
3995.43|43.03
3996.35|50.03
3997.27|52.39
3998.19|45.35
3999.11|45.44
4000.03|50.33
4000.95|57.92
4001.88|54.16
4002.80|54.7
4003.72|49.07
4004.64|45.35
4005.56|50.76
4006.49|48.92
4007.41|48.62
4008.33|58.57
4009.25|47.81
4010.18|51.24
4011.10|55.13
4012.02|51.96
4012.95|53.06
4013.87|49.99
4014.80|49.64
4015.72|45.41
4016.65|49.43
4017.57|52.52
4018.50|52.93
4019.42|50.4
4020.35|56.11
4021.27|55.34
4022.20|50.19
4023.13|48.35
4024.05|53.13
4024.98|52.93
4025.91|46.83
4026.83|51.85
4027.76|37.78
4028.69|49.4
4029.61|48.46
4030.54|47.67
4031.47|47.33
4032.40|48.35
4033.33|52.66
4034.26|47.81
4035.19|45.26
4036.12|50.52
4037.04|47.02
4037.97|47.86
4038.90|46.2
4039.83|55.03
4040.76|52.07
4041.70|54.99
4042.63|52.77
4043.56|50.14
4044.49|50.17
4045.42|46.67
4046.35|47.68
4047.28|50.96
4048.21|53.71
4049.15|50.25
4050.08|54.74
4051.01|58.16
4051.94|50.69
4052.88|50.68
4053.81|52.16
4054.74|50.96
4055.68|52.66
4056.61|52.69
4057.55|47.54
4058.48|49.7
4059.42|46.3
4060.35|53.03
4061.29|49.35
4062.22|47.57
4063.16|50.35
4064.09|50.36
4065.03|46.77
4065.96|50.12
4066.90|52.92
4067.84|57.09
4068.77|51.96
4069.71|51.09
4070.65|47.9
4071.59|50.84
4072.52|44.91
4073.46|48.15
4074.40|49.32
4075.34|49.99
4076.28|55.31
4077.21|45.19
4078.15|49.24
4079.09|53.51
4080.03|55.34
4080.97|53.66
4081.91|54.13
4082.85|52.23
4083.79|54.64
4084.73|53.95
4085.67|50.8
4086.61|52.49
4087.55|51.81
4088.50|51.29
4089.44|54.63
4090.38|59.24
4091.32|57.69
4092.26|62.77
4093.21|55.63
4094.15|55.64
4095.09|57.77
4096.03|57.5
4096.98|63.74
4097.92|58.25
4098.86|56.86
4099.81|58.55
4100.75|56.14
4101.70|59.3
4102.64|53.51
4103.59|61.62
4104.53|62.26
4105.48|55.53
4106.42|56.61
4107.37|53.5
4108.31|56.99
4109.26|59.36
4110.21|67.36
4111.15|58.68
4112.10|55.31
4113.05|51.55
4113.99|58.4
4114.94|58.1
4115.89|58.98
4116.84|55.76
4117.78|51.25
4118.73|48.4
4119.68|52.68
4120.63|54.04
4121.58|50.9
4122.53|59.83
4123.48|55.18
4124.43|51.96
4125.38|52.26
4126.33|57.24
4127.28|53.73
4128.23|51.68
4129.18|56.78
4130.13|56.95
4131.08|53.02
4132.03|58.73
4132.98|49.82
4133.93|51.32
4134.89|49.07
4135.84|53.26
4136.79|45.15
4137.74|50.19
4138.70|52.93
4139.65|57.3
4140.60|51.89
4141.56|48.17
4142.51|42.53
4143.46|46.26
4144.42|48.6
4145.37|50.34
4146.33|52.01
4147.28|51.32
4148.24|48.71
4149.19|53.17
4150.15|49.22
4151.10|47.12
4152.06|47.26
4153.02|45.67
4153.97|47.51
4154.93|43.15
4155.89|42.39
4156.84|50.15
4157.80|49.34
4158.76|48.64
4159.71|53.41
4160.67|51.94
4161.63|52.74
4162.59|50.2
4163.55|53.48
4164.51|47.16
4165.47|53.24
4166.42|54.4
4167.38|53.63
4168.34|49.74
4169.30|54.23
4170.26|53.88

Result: 0.12 mag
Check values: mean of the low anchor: 47.3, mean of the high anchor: 51.1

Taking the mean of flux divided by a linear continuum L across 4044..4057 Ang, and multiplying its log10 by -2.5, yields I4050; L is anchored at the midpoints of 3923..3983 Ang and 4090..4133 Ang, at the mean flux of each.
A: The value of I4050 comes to 0.03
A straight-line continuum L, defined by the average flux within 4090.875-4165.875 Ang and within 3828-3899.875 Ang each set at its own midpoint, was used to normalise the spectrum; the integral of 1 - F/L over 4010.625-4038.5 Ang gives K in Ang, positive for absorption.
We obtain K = 1.24 Ang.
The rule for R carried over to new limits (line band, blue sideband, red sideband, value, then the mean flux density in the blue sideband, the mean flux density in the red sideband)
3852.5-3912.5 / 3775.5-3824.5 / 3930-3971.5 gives -0.09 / 47.5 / 47.2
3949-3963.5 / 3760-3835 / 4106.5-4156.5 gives 0.01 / 47.3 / 52.4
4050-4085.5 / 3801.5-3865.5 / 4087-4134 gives 0.08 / 47.6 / 56.2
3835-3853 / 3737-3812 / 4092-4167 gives 0.03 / 48.6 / 53.4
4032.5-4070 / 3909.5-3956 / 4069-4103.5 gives 0.03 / 45.7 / 54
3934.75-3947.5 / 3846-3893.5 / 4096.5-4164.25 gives 0.17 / 51.5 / 53.1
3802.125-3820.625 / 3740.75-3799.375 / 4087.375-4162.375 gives 0.04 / 48.9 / 53.6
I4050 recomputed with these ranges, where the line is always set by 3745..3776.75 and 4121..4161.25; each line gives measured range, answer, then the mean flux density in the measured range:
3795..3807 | 0.11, 45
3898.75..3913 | 0.01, 49.5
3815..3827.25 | 0.12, 44.4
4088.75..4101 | -0.15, 58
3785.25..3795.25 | 0.03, 48.2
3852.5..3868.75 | -0.08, 53.4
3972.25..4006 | -0.02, 51.1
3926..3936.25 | 0.19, 42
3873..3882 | 0.01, 49.5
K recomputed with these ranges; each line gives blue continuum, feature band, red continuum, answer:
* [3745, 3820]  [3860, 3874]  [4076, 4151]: -2.1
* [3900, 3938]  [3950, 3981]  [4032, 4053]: -1.7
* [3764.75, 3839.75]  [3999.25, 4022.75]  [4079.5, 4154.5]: 0.1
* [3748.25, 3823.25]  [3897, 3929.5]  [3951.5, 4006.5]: 1.6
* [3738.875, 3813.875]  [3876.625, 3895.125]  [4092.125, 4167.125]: 0.1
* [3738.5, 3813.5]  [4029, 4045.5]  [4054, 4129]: 1.1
